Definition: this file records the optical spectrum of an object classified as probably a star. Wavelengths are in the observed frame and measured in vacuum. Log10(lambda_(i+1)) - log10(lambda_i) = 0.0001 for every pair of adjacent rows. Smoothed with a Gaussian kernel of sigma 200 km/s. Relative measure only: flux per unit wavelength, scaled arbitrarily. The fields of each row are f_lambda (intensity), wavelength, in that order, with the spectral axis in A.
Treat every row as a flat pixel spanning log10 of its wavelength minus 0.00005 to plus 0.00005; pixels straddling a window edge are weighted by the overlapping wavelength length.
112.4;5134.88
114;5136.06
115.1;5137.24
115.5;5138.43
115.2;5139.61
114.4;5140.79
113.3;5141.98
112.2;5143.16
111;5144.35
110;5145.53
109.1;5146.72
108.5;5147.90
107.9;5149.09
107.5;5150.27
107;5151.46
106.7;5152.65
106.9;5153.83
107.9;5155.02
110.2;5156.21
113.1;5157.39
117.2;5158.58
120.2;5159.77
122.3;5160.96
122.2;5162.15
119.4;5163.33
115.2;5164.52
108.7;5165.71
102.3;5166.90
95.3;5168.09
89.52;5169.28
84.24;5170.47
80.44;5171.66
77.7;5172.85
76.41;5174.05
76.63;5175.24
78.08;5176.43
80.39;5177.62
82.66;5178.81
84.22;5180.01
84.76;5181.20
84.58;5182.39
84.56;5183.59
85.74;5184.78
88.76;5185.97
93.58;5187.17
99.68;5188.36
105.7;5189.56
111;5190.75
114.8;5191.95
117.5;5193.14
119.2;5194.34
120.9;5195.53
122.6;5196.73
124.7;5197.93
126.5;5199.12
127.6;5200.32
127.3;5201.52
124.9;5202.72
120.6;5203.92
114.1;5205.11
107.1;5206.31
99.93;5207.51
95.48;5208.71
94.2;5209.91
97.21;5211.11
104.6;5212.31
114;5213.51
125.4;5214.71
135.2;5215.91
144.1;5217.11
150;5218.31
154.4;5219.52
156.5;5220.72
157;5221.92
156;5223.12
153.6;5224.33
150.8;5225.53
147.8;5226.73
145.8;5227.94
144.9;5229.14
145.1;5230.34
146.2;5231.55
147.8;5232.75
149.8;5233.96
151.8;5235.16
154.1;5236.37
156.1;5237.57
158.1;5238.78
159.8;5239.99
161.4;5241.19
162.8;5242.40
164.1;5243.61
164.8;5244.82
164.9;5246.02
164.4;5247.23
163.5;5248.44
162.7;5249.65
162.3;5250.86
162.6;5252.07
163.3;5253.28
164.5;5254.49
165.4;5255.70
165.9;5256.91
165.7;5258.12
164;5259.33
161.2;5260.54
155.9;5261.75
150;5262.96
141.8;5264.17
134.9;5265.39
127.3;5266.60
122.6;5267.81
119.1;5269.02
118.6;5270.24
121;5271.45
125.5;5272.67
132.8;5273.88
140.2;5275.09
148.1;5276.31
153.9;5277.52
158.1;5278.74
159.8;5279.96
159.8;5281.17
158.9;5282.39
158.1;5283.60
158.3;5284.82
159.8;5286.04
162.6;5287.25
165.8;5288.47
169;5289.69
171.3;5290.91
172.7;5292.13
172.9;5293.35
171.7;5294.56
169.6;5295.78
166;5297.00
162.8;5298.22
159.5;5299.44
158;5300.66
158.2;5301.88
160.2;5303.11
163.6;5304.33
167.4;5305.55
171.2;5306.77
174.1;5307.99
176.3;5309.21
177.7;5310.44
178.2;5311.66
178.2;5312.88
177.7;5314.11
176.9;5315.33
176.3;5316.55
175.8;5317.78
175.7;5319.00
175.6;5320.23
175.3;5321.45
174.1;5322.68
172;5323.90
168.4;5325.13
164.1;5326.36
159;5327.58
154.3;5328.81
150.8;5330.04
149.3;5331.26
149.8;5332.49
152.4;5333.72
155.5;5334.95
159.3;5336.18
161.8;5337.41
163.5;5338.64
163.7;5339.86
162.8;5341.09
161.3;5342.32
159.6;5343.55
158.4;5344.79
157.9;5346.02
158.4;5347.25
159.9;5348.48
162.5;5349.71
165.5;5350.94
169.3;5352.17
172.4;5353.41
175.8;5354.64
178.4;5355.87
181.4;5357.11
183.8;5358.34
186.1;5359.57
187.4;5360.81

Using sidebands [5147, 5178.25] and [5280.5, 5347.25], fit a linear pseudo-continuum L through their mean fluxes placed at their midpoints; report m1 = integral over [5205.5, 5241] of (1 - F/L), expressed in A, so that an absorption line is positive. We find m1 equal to -2.9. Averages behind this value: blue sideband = 102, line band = 138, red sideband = 165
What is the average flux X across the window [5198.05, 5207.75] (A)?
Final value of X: 120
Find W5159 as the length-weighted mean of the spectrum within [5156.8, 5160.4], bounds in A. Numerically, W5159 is 117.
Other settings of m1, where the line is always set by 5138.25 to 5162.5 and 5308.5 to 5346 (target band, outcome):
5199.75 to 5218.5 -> 1.9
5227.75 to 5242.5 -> -1.5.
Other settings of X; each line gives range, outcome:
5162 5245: 120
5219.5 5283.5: 152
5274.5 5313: 164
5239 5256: 163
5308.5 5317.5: 177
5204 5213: 103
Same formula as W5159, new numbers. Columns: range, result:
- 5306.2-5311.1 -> 175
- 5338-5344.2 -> 162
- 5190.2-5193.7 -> 114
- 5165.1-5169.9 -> 98.9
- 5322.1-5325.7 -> 172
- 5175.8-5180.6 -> 81.3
